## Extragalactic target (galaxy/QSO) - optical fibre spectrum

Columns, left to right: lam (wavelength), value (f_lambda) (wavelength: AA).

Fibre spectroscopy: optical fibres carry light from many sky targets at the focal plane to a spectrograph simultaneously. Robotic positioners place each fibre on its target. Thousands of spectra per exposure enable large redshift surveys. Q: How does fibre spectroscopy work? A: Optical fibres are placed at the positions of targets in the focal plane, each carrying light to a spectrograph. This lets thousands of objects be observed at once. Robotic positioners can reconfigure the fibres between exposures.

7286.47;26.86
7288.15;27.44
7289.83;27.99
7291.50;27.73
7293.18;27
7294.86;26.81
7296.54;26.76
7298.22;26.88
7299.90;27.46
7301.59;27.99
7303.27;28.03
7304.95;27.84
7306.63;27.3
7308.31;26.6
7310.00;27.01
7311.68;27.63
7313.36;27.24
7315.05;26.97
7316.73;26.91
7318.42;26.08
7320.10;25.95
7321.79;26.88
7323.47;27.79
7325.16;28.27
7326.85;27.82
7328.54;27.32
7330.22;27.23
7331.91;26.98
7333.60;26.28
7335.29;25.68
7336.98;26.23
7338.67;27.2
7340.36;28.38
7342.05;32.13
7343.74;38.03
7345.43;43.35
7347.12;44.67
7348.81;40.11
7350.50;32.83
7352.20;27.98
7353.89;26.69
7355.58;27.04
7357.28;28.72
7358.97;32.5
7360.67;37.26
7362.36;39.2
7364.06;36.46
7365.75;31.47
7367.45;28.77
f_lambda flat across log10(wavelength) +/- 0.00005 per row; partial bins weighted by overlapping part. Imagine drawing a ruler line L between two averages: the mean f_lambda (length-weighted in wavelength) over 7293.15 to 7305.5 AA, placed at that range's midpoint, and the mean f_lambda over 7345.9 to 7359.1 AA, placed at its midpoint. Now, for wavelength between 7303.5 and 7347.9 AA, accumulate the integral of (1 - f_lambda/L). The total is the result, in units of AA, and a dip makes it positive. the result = 1.8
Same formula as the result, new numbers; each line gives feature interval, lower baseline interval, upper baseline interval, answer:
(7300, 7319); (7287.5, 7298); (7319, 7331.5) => 0.0 AA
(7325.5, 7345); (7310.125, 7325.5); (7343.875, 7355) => 1.9 AA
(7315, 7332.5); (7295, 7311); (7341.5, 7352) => 2.8 AA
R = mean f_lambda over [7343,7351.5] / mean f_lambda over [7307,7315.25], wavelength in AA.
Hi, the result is 1.46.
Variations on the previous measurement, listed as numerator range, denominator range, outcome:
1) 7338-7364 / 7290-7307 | 1.24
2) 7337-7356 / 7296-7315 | 1.22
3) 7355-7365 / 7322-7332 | 1.22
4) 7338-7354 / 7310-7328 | 1.27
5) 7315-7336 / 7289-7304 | 0.98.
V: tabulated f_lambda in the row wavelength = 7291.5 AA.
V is 27.73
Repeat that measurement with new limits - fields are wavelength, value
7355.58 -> 27.04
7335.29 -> 25.68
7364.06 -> 36.46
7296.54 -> 26.76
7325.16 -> 28.27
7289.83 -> 27.99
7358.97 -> 32.5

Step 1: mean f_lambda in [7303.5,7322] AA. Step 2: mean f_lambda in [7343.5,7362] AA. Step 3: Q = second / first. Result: 1.28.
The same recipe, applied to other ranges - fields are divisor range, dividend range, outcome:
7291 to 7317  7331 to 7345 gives 1.07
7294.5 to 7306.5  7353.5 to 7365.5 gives 1.19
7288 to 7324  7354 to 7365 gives 1.22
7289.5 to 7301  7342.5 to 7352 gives 1.42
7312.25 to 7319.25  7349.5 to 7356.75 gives 1.08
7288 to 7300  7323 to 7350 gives 1.14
